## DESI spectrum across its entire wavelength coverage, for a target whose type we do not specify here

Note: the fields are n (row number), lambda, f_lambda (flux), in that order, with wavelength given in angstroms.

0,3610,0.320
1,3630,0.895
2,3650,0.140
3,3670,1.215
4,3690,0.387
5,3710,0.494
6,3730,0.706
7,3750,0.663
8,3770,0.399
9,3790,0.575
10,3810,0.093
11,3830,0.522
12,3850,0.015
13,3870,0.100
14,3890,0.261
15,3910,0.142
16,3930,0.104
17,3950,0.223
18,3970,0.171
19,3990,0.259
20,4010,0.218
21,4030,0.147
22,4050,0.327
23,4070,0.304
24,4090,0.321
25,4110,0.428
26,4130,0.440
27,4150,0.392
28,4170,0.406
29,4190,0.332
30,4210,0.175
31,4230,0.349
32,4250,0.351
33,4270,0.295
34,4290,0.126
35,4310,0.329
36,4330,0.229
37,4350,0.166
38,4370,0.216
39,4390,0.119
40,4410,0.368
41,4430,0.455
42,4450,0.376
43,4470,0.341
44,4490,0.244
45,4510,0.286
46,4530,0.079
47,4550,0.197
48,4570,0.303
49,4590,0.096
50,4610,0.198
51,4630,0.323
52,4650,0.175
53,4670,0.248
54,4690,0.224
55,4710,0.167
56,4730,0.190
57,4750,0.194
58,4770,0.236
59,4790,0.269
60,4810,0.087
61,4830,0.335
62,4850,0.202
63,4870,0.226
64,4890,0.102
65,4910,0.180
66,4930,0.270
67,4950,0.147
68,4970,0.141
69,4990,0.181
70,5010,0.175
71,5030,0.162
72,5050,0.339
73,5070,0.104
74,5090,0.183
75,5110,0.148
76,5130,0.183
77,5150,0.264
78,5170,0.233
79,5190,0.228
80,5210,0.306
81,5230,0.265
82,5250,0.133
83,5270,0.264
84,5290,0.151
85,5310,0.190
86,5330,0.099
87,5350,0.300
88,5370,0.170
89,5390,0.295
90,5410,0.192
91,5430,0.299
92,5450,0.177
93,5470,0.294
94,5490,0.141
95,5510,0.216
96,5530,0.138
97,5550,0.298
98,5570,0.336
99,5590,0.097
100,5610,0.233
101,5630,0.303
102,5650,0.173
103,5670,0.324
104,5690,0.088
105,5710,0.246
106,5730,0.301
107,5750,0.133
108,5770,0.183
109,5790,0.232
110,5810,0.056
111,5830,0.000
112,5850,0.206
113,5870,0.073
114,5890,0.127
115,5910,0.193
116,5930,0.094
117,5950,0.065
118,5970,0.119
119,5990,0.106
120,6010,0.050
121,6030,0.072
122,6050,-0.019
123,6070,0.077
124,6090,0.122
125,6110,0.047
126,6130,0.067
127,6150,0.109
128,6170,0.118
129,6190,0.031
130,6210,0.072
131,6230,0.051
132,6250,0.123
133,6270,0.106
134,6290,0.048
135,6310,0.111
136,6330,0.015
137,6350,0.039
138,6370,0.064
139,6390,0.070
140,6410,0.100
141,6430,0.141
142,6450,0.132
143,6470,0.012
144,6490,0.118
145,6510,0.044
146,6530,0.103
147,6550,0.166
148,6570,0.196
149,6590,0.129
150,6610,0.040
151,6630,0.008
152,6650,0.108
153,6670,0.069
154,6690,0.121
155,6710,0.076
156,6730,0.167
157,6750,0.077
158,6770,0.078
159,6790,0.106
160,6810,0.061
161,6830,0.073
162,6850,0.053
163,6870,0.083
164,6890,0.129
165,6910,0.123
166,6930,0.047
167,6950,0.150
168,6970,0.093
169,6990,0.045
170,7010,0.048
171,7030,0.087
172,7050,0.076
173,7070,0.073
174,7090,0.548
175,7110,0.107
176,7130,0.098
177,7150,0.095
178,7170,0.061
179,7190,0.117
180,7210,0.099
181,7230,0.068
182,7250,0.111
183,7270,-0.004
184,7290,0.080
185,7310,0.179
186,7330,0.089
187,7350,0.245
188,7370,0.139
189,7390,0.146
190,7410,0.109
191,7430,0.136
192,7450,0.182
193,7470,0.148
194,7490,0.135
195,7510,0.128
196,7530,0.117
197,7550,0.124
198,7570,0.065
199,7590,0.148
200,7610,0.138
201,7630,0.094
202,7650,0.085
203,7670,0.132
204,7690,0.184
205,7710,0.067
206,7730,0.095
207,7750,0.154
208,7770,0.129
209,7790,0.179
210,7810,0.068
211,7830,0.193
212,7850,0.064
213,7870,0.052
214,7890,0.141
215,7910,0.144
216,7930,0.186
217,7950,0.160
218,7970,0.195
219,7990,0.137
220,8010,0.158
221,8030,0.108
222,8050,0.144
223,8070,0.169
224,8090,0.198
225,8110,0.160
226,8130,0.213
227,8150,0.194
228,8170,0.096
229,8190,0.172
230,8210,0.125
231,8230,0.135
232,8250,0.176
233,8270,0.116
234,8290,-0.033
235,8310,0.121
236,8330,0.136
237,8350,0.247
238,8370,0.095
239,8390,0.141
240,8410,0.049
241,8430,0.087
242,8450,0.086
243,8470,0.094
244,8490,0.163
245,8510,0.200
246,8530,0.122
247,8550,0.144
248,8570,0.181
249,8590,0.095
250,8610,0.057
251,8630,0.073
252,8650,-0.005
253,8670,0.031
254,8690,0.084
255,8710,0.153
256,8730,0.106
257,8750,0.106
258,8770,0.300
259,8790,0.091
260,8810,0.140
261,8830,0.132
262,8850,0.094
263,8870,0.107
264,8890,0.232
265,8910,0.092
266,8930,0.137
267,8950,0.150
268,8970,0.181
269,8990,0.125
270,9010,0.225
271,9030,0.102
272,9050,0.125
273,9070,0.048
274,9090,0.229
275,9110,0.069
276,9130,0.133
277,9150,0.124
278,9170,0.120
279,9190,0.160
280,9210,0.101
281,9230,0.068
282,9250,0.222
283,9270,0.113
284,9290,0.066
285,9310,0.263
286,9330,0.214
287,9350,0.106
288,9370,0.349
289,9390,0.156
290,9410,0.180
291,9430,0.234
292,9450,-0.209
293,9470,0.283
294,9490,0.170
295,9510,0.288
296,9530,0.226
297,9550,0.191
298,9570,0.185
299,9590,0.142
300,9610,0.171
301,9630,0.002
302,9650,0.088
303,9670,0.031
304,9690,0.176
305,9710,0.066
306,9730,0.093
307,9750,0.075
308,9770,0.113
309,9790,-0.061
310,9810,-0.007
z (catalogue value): 0.90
